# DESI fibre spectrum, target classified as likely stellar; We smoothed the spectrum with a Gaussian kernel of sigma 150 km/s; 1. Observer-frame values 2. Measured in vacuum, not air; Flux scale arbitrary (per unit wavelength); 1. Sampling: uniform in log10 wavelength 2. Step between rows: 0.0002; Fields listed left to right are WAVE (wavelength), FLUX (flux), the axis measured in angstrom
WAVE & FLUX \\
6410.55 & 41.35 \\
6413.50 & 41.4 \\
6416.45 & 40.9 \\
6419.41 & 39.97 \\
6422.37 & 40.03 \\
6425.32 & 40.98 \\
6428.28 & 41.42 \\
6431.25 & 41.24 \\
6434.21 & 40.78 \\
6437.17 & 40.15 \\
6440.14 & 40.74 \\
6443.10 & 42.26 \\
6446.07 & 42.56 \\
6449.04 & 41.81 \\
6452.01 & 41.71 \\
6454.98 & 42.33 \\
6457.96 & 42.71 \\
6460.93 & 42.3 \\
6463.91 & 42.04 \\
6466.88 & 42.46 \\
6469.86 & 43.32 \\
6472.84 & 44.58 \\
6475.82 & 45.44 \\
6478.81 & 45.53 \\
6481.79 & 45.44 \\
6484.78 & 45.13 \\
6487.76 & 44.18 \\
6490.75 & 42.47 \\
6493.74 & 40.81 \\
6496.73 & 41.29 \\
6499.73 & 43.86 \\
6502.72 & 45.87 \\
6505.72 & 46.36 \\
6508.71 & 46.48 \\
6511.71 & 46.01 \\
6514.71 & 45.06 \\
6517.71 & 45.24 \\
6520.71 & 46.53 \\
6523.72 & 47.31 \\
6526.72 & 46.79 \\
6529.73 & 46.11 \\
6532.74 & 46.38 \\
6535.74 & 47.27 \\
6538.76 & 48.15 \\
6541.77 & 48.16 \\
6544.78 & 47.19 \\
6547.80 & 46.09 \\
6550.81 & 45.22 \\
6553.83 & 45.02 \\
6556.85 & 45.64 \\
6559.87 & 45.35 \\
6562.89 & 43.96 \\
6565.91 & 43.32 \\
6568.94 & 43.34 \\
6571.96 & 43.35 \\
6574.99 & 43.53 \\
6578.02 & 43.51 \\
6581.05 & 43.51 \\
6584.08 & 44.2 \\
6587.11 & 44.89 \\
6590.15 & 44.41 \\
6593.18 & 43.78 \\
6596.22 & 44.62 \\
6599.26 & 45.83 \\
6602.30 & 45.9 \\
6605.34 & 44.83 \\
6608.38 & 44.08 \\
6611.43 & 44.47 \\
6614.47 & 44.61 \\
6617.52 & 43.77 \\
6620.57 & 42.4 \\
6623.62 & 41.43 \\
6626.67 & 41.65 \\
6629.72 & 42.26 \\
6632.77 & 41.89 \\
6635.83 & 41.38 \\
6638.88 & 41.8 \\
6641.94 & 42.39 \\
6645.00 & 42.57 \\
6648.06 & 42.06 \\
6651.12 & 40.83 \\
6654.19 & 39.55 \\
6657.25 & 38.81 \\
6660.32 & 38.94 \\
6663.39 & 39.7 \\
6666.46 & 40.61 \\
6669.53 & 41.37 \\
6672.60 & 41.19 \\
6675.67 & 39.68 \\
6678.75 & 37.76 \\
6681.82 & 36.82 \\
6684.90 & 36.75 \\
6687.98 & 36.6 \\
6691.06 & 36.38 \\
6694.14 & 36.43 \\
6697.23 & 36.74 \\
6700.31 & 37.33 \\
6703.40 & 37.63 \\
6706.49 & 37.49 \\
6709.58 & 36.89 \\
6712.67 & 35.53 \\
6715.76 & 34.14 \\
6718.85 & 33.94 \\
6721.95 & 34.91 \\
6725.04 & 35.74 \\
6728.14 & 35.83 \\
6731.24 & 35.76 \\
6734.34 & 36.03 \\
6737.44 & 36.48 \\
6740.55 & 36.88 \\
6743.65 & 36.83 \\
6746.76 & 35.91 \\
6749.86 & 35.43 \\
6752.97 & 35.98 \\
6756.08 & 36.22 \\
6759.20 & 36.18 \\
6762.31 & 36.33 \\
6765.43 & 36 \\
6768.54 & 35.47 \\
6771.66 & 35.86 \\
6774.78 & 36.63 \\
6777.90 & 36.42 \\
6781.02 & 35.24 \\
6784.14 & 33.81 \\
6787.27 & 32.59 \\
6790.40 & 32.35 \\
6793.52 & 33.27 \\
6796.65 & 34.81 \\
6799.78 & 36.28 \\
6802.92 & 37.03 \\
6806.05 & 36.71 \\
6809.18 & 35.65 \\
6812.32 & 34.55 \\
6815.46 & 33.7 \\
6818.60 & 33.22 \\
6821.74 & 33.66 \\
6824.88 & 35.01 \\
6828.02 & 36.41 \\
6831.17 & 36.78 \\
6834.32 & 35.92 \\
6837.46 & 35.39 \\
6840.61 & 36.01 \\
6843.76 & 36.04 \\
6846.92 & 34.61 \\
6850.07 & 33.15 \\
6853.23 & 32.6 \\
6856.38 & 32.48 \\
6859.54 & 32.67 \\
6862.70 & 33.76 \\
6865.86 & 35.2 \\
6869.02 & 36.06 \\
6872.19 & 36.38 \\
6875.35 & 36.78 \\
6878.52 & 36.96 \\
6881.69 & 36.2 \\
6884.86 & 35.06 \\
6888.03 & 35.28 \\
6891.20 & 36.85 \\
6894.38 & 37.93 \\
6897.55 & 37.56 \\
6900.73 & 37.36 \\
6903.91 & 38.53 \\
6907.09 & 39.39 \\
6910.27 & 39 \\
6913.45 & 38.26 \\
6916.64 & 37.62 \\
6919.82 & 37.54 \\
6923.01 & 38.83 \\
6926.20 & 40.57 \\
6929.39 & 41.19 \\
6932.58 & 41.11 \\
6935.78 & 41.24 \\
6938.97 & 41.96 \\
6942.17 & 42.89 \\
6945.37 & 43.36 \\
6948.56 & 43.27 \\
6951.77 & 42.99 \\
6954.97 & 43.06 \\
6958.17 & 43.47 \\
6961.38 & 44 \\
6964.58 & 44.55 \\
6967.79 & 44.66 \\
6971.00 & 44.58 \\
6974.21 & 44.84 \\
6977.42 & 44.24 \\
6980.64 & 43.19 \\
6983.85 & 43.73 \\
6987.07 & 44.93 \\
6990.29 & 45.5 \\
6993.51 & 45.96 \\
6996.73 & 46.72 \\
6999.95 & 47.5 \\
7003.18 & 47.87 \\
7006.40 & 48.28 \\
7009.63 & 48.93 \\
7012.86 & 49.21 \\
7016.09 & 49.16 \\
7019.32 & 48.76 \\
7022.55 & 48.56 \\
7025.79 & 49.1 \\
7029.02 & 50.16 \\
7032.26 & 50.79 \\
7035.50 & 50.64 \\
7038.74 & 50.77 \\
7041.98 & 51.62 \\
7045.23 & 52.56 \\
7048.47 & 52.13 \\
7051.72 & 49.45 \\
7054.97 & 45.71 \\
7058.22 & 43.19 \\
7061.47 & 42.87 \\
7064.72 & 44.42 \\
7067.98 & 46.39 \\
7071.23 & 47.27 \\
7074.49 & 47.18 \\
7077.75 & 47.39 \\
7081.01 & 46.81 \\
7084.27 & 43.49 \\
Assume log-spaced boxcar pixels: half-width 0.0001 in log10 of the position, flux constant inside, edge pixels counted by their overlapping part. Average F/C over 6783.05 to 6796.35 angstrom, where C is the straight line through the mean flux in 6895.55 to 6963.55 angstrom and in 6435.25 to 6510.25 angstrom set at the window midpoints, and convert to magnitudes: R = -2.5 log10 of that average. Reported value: 0.24 mag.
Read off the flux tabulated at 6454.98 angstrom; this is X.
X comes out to 42.33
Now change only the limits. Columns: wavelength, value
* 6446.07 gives 42.56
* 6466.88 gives 42.46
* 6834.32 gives 35.92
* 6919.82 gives 37.54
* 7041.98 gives 51.62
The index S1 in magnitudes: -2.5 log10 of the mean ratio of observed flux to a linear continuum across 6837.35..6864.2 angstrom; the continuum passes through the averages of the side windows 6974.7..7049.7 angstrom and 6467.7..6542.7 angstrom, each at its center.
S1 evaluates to 0.36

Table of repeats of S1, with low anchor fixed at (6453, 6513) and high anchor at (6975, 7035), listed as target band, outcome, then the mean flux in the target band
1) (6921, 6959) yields 0.12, 41.9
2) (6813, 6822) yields 0.34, 33.6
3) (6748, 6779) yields 0.26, 36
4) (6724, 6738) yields 0.26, 35.9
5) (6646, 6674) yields 0.12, 40.4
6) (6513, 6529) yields -0.05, 46.2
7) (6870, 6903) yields 0.26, 36.7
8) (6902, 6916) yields 0.21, 38.7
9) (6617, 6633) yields 0.07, 42.2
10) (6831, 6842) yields 0.27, 35.9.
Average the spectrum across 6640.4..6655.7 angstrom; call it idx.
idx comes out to 41.5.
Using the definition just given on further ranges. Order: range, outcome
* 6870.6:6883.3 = 36.6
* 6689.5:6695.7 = 36.4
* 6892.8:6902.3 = 37.6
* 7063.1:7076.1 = 46.3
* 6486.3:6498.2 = 42.2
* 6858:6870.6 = 34.4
